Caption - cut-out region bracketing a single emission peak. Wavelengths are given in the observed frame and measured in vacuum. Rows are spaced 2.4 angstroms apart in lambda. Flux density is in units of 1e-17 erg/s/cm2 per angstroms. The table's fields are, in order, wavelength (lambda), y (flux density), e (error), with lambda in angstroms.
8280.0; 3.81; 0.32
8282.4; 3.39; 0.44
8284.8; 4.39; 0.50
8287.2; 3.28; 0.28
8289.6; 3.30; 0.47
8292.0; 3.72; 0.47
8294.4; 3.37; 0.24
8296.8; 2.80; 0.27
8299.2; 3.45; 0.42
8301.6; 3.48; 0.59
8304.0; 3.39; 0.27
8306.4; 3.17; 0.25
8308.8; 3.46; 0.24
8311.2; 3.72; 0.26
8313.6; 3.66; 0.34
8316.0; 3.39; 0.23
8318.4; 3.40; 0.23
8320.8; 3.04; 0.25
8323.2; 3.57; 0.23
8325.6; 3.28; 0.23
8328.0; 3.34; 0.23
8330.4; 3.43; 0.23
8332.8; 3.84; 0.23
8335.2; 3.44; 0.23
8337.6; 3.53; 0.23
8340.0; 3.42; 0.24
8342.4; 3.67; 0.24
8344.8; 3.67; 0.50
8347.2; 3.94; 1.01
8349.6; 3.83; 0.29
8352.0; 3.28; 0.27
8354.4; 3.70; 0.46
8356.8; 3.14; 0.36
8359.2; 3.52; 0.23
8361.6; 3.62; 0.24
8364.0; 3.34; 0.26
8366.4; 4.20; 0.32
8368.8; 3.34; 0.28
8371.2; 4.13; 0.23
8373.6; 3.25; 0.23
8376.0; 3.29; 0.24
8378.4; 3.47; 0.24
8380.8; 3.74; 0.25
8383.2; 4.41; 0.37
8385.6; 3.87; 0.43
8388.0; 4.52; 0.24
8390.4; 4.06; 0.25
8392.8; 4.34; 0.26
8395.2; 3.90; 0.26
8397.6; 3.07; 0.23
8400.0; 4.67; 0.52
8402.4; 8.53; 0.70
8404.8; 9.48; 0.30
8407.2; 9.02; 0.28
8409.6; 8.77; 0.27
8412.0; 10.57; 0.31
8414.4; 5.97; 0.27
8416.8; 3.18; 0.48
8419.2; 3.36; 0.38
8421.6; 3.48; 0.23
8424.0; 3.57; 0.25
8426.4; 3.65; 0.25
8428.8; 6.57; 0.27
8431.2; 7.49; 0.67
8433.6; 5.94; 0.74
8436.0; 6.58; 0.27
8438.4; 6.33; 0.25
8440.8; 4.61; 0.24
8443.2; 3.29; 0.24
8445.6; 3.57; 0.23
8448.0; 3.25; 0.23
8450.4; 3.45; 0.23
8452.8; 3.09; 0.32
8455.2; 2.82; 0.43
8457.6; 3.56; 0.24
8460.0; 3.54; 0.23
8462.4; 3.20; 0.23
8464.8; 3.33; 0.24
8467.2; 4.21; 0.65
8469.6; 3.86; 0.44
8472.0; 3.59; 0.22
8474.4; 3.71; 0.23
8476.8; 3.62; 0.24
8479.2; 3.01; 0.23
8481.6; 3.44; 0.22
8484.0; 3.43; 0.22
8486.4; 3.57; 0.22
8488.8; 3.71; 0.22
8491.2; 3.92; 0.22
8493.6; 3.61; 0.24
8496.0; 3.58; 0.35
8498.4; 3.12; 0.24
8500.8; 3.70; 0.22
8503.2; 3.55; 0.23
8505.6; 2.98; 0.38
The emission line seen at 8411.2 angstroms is H-alpha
